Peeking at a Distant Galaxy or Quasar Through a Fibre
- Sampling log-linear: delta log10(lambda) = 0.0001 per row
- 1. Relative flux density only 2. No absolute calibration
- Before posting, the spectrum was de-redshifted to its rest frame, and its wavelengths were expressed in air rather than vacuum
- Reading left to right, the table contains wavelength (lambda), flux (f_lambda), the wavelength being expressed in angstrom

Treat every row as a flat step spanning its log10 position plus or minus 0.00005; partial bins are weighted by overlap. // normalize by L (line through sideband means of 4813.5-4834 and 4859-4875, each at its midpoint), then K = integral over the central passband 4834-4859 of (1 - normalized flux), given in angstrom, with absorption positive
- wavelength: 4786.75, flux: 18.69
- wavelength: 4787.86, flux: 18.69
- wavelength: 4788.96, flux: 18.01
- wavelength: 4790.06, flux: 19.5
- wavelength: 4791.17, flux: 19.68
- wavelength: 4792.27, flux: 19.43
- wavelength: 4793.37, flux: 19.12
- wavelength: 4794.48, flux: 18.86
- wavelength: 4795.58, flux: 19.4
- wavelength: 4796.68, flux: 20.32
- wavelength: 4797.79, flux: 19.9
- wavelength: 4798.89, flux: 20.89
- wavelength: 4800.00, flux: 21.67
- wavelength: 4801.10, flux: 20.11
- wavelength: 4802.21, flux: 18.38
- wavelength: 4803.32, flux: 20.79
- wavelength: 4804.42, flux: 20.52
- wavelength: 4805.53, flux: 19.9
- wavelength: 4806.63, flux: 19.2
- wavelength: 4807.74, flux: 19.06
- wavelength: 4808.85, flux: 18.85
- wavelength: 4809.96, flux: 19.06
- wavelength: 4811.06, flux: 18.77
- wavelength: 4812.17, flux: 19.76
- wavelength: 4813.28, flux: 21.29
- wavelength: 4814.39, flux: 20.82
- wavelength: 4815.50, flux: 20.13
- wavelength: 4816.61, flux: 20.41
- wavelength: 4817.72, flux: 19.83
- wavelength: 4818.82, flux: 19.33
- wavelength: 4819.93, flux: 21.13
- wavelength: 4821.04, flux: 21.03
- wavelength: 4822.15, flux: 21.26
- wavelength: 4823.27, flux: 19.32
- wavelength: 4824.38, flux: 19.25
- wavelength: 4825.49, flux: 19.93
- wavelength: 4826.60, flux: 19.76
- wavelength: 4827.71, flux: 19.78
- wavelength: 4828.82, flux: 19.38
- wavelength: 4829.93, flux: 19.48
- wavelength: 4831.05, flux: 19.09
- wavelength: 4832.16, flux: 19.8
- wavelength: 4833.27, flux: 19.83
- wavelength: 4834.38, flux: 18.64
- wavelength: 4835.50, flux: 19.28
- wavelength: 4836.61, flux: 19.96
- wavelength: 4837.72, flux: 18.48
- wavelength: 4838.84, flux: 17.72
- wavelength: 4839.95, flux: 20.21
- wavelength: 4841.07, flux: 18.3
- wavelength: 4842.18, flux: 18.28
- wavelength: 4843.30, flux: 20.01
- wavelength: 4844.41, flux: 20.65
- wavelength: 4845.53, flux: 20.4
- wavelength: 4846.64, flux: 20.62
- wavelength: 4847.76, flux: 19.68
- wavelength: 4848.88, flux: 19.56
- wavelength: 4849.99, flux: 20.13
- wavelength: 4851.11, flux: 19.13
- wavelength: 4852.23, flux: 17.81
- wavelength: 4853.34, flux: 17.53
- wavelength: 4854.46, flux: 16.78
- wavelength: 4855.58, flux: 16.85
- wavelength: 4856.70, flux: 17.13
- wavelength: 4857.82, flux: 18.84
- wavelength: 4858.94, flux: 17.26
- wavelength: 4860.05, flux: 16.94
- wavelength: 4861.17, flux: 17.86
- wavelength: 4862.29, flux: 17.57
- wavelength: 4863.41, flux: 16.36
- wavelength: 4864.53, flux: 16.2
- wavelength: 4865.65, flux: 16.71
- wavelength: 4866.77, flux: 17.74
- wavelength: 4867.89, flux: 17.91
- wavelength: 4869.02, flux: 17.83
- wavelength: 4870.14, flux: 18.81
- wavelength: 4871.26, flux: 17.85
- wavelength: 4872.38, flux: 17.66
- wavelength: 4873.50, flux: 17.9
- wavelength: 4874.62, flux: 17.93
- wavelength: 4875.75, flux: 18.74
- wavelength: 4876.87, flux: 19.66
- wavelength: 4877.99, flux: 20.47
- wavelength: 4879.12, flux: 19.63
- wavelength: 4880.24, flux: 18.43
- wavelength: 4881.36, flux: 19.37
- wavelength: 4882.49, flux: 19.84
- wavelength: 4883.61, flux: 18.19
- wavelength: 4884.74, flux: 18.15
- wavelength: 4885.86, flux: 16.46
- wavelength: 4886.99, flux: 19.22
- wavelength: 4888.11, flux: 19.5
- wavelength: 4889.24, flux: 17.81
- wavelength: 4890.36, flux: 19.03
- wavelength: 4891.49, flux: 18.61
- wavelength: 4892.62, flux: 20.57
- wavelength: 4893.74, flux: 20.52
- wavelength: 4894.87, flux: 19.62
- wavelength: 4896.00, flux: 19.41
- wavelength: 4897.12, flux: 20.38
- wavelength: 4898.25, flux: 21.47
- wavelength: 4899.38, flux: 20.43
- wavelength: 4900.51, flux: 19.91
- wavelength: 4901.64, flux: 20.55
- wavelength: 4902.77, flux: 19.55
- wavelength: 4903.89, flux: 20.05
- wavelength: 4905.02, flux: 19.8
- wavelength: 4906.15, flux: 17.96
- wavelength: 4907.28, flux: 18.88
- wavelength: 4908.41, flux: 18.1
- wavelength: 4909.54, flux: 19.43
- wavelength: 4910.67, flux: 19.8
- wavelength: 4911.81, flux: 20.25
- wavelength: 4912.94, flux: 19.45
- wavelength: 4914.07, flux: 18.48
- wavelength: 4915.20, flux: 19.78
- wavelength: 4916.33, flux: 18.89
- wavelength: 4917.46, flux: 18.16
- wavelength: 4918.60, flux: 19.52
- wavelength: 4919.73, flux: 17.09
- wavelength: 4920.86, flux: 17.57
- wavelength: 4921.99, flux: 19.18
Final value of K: -0.2 angstrom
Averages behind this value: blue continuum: 20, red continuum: 17.5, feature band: 18.9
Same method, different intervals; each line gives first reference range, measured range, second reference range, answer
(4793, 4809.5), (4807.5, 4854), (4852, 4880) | -1.7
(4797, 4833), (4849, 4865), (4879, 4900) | 1.6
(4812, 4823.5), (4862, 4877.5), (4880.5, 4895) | 1.2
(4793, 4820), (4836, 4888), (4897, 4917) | 3.3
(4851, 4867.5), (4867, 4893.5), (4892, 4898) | 0.4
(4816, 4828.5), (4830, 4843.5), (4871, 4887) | 0.4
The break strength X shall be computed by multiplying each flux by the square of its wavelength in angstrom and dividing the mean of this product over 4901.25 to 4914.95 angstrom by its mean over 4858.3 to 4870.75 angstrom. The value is 1.1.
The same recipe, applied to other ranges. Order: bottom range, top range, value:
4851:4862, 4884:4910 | 1.12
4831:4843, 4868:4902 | 1.02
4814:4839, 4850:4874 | 0.91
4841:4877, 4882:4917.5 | 1.08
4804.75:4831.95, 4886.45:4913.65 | 1.02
